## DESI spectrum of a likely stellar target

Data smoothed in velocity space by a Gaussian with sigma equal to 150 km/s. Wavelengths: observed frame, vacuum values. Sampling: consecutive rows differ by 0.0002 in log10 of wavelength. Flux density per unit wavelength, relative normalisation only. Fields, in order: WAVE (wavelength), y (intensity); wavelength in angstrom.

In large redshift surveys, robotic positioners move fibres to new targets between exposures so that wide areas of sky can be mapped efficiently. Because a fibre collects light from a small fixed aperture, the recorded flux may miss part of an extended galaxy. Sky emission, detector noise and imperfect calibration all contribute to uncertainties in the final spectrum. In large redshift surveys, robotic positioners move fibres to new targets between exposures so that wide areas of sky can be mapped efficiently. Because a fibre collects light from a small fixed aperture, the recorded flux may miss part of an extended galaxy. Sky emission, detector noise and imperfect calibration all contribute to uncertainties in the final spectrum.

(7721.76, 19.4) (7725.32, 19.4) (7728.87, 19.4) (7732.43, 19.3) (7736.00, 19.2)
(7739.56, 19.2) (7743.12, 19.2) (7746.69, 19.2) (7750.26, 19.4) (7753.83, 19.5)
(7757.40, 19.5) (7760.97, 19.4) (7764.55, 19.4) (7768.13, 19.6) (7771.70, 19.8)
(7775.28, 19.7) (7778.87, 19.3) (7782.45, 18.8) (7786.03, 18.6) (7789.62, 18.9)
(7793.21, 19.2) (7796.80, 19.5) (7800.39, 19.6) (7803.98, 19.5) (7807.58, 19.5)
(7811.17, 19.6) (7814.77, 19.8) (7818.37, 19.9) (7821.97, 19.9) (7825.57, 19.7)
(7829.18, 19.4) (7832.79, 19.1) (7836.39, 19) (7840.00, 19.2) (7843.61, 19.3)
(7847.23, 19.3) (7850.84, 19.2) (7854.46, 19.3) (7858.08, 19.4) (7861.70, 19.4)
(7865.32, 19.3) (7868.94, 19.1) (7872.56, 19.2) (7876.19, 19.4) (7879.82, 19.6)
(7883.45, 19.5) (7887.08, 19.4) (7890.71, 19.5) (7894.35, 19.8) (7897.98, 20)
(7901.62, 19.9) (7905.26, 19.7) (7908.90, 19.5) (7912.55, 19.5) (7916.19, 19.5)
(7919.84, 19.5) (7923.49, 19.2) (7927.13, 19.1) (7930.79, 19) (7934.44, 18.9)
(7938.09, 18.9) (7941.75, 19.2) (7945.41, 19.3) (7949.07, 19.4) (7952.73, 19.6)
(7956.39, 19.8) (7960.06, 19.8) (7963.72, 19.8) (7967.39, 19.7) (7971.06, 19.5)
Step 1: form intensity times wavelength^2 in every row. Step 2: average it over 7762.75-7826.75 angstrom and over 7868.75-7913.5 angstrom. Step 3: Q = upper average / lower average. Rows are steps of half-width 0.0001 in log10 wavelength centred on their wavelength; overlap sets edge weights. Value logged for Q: 1.03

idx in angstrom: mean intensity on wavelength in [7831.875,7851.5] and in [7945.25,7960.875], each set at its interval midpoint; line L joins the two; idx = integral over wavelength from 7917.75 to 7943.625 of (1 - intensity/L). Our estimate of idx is 0.5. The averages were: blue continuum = 19.2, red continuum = 19.6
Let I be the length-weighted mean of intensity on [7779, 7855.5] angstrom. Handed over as 19.3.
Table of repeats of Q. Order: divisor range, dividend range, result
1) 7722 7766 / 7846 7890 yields 1.03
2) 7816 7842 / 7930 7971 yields 1.03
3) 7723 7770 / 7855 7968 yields 1.05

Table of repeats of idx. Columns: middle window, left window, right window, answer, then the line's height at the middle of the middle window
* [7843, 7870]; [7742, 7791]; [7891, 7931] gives 0.22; 19.4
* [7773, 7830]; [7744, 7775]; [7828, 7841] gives -0.39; 19.3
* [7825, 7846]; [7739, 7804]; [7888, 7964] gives 0.14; 19.4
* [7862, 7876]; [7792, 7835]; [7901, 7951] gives 0.14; 19.4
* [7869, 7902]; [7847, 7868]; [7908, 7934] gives -0.42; 19.3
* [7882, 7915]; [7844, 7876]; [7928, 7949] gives -0.79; 19.2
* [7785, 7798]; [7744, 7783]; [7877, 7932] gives 0.26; 19.4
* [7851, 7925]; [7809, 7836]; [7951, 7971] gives 0.67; 19.7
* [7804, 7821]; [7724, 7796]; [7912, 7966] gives -0.32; 19.3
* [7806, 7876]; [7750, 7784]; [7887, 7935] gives 0.23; 19.5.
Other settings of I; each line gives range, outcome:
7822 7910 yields 19.4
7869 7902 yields 19.6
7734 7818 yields 19.4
